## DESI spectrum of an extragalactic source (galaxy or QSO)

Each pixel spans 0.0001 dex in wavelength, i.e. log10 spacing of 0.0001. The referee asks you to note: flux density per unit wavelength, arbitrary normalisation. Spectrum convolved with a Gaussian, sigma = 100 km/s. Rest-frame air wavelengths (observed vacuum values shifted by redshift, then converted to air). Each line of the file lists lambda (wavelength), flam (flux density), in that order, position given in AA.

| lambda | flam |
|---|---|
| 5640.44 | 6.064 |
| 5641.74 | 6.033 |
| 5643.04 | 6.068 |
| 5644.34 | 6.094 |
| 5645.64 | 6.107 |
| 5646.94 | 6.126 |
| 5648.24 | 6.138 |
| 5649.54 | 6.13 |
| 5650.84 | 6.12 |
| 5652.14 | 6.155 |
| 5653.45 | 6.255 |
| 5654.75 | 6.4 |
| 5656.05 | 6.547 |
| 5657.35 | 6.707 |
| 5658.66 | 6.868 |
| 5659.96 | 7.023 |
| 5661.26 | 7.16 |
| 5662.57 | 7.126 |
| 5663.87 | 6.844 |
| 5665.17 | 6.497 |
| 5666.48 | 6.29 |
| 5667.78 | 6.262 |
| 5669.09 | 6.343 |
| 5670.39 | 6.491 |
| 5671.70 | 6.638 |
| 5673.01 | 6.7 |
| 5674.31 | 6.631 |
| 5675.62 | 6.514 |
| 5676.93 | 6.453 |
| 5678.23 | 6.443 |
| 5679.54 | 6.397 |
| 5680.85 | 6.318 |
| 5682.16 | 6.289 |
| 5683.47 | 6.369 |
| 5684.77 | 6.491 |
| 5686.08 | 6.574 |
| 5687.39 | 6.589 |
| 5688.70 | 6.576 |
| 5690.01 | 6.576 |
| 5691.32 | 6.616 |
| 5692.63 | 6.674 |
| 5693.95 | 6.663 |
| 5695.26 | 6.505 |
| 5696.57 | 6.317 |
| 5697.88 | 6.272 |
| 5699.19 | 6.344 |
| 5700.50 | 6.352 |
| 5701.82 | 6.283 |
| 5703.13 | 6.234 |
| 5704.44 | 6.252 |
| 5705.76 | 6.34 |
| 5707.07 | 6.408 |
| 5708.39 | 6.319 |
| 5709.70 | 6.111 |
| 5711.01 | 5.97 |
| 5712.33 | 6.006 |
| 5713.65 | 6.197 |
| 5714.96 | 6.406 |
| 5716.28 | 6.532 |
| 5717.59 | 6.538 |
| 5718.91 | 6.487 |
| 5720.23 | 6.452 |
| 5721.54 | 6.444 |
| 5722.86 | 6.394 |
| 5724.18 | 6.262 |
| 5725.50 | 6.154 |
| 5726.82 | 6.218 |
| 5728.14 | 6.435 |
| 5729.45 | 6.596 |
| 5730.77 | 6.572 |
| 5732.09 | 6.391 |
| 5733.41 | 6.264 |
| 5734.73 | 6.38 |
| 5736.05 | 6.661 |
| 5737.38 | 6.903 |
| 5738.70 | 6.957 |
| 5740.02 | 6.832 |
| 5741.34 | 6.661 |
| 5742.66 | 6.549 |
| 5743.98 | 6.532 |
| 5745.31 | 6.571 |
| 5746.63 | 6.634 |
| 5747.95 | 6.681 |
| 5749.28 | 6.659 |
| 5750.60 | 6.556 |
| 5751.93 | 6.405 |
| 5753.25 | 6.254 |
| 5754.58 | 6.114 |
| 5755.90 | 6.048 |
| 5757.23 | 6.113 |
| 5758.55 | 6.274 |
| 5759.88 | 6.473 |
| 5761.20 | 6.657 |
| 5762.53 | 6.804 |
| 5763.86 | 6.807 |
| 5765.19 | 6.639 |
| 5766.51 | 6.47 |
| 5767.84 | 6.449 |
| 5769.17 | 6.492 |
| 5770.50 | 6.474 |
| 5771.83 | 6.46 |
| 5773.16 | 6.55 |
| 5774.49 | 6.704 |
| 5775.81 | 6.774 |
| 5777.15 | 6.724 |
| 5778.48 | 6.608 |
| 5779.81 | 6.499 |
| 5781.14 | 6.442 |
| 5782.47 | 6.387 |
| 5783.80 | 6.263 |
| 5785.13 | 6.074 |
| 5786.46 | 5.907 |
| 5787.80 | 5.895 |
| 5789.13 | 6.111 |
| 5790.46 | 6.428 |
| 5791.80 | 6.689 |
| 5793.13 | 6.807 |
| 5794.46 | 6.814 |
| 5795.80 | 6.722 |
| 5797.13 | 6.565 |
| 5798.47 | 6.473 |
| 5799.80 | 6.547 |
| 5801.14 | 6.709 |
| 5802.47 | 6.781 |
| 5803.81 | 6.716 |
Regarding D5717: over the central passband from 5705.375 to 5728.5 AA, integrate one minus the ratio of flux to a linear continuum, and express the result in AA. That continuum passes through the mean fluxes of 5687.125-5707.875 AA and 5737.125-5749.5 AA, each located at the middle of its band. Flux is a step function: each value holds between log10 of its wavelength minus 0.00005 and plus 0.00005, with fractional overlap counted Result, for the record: 0.81 AA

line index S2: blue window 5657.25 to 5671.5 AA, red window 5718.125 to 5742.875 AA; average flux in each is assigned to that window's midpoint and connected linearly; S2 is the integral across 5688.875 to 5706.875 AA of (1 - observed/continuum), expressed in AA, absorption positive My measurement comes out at 0.48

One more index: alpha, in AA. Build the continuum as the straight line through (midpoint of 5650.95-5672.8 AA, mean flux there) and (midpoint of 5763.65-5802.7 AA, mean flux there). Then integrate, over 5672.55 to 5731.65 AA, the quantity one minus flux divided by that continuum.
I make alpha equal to 1.40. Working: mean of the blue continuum 6.59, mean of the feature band 6.41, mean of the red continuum 6.5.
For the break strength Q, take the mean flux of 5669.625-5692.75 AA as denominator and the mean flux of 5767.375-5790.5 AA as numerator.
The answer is 0.98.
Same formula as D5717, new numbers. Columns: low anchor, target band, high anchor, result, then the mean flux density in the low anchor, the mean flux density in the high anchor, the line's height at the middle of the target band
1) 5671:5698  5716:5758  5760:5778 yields 0.6 AA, 6.51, 6.61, 6.57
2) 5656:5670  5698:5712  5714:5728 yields 0.5 AA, 6.7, 6.39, 6.47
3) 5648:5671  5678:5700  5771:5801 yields 0.2 AA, 6.53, 6.48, 6.52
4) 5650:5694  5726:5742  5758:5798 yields -0.1 AA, 6.54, 6.5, 6.52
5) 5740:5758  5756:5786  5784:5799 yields -0.3 AA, 6.46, 6.4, 6.43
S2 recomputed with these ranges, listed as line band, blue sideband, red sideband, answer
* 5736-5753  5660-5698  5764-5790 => -0.5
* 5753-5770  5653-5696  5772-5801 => 0.2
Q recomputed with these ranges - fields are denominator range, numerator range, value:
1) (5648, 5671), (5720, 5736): 0.98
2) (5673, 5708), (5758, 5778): 1.02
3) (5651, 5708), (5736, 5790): 1.00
